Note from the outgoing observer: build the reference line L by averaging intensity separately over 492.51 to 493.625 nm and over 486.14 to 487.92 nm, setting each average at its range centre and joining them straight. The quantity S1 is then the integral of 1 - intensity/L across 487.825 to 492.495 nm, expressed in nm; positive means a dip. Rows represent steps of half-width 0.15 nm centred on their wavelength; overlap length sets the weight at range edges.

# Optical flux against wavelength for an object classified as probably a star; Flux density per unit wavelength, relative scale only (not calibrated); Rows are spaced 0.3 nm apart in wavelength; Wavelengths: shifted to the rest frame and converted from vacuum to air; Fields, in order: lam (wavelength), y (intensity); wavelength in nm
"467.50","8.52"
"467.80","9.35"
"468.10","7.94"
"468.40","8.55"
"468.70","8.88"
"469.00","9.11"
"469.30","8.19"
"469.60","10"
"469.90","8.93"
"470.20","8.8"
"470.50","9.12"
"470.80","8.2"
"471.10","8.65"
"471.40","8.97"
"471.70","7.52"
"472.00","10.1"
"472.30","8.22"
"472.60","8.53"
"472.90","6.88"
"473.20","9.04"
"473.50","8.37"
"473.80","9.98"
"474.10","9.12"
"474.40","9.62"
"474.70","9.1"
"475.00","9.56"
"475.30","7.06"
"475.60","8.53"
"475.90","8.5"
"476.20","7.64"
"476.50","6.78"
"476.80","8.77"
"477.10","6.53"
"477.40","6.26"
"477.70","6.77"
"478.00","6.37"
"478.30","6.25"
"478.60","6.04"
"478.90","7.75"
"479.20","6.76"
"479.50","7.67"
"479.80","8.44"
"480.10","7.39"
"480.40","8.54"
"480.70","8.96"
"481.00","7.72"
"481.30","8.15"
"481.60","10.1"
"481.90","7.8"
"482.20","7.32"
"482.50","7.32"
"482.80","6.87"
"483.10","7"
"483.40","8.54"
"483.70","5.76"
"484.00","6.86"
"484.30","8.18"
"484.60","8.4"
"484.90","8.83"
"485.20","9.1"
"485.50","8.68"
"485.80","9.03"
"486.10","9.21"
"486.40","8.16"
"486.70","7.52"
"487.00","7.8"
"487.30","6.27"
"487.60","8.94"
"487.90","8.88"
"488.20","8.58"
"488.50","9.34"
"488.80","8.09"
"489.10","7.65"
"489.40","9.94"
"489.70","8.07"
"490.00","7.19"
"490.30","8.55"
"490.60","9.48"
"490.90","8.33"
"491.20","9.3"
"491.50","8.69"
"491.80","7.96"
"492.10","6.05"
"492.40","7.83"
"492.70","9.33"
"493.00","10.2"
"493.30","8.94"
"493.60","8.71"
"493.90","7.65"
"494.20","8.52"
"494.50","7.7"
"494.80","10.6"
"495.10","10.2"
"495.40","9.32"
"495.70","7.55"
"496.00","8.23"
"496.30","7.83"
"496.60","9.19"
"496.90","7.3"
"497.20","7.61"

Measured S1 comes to 0.14 nm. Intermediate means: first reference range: 7.94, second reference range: 9.31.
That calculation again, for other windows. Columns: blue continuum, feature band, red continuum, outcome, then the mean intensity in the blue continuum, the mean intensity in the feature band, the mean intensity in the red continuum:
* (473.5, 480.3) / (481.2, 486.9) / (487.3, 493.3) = 0.089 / 7.79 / 8.04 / 8.5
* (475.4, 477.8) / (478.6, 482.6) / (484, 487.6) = -0.056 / 7.48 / 7.93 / 8.26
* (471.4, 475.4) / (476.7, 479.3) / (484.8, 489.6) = 0.557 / 8.73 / 6.8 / 8.49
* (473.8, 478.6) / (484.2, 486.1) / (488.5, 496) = -0.119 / 7.8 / 8.76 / 8.59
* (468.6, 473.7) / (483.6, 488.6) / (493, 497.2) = 0.244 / 8.69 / 8.22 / 8.62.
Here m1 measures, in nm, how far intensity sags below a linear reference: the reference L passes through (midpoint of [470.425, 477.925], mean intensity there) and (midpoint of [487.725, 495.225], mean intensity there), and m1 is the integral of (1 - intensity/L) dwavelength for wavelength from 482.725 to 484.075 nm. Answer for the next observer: 0.23 nm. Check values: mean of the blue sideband 8.29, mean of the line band 7.02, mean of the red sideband 8.63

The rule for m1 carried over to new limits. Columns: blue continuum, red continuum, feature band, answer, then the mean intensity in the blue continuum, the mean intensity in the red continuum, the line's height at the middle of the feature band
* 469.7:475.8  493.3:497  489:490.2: 0.05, 8.72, 8.6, 8.63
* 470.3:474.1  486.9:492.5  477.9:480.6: 0.38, 8.65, 8.27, 8.5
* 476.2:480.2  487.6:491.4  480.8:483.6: -0.08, 7.08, 8.63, 7.63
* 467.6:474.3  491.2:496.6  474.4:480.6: 0.79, 8.75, 8.59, 8.71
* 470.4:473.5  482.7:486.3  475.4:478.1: 0.32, 8.51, 8.06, 8.33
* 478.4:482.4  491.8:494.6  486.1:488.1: 0.02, 7.87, 8.32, 8.1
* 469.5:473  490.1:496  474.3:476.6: 0.08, 8.67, 8.66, 8.66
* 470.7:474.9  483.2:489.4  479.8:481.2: 0.04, 8.75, 8.22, 8.45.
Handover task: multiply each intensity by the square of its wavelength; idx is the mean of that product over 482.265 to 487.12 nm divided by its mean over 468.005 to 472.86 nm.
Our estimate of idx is 0.97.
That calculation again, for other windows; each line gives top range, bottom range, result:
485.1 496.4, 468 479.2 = 1.11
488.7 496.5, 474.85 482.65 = 1.18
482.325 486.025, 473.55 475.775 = 0.92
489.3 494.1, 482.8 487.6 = 1.10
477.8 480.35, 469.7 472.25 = 0.84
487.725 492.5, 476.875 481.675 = 1.17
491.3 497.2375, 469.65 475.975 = 1.06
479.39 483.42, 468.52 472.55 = 0.95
